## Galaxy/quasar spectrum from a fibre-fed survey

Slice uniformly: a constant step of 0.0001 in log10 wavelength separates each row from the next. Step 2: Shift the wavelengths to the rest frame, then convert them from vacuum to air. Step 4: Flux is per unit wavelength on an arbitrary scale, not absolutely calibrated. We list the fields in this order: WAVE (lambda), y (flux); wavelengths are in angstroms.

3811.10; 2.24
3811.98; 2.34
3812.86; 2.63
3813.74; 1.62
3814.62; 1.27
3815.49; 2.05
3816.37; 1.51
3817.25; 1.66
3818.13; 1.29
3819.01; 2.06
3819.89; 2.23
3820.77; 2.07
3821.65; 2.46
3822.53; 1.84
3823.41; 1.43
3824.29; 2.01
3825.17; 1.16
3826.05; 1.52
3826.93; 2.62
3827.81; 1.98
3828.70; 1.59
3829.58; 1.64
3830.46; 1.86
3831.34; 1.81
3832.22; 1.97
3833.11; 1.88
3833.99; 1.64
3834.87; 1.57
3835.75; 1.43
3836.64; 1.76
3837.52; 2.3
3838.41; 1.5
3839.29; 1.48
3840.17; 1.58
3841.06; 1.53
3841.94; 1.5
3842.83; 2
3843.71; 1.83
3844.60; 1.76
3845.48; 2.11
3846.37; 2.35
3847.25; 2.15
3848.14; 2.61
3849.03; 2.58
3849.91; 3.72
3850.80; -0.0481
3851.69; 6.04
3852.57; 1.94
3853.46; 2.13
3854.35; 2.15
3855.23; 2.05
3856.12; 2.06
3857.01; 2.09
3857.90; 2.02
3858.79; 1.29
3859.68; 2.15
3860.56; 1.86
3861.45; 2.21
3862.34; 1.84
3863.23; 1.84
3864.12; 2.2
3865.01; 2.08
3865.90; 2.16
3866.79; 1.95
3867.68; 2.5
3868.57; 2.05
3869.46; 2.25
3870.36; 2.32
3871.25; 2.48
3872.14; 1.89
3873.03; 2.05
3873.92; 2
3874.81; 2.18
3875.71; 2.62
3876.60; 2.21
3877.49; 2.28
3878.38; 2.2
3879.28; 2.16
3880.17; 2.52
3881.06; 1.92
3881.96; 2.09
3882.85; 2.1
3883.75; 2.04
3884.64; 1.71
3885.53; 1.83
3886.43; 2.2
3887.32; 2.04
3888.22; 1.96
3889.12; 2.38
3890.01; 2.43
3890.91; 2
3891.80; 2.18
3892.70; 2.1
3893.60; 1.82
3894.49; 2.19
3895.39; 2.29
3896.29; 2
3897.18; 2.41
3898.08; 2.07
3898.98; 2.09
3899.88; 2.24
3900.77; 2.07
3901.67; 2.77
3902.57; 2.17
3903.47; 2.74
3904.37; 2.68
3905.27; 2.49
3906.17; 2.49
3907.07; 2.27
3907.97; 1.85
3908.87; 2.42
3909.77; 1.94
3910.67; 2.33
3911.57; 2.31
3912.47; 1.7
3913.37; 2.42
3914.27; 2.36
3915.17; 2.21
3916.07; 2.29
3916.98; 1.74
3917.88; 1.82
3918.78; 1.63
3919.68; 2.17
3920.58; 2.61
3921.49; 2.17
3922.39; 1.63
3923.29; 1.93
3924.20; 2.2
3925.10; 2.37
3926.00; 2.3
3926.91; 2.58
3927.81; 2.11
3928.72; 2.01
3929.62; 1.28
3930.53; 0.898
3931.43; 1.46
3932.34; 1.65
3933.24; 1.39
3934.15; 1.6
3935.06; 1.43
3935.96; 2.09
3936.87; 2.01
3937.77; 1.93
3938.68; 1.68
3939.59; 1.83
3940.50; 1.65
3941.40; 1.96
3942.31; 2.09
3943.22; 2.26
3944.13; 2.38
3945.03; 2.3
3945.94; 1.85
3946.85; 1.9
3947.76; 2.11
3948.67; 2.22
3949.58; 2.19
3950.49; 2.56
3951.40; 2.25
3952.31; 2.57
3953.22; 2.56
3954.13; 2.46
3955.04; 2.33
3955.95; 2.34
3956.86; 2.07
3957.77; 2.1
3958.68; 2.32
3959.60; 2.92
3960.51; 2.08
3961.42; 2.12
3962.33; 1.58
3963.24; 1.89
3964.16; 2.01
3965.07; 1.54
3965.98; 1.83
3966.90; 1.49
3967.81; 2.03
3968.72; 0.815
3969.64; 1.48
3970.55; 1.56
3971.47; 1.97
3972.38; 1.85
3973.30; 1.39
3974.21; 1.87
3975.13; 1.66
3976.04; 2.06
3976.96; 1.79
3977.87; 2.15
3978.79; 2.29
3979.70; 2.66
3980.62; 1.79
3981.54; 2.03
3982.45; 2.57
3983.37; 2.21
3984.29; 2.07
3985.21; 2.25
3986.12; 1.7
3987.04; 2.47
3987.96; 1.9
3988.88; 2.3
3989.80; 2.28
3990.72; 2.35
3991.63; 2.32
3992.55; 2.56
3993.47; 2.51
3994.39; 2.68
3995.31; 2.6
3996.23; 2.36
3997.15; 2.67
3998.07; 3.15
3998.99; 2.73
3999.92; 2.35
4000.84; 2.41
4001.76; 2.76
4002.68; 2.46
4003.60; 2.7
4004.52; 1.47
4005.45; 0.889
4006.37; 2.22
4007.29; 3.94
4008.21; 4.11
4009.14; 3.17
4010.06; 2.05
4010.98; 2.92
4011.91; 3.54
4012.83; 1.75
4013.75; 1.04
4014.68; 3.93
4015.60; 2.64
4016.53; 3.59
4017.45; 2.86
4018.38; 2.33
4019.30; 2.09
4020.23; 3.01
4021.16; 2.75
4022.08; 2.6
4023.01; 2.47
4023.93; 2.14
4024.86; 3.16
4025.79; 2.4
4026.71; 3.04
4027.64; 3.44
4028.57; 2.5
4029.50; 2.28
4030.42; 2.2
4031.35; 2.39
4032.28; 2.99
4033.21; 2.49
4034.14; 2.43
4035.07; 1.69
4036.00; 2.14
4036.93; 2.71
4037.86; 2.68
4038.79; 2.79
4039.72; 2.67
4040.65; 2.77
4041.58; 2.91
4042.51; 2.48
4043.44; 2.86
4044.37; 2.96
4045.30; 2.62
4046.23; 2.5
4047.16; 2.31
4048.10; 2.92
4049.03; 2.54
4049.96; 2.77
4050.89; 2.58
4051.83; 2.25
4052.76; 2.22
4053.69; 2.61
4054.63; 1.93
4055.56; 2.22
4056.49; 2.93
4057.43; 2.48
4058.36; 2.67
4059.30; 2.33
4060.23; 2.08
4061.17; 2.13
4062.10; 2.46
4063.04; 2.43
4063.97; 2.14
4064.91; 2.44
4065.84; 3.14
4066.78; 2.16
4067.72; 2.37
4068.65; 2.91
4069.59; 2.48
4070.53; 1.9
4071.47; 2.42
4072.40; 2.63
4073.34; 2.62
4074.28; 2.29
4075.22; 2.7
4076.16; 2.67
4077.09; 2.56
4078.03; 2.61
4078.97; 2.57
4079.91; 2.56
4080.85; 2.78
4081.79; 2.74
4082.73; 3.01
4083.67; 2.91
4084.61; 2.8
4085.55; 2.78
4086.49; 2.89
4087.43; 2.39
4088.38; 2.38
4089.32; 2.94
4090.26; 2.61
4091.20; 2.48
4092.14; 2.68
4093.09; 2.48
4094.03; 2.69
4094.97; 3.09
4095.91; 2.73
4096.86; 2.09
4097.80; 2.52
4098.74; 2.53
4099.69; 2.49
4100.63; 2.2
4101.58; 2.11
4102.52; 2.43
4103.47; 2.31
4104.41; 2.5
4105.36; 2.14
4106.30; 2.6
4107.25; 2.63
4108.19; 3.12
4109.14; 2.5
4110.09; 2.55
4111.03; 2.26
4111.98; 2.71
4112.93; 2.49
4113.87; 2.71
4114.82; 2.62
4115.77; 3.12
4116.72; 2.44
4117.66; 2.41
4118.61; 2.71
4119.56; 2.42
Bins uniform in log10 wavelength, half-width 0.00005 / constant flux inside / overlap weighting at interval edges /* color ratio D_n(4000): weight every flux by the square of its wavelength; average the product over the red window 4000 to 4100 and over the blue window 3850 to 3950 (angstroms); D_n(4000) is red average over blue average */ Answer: 1.32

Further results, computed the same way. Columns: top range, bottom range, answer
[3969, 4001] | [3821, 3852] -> 1.21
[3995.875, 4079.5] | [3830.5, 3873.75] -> 1.37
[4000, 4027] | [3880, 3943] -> 1.35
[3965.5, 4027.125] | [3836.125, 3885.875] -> 1.19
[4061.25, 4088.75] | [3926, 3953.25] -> 1.41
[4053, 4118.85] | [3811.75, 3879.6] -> 1.42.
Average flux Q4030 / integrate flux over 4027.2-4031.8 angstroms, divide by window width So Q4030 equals 2.56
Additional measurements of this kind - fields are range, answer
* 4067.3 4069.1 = 2.65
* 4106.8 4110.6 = 2.7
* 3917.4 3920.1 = 1.87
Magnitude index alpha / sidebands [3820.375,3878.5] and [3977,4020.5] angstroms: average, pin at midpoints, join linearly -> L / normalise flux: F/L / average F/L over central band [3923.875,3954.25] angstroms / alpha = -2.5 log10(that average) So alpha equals 0.154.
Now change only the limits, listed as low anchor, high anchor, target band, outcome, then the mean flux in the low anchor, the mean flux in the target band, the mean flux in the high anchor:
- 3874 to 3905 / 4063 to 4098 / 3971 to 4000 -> 0.08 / 2.2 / 2.23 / 2.6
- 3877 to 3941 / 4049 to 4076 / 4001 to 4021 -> -0.14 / 2.07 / 2.64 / 2.44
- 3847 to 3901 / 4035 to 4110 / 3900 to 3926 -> 0.02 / 2.18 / 2.21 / 2.55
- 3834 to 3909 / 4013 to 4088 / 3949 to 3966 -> 0.07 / 2.13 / 2.21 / 2.57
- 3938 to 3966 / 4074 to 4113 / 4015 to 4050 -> -0.11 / 2.13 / 2.64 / 2.59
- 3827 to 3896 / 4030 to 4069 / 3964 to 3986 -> 0.23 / 2.07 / 1.89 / 2.51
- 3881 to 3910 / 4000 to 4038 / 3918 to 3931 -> 0.15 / 2.19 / 1.99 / 2.59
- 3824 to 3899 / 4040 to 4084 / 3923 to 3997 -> 0.13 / 2.06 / 2.04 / 2.54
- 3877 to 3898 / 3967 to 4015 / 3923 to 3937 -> 0.20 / 2.12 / 1.83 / 2.27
